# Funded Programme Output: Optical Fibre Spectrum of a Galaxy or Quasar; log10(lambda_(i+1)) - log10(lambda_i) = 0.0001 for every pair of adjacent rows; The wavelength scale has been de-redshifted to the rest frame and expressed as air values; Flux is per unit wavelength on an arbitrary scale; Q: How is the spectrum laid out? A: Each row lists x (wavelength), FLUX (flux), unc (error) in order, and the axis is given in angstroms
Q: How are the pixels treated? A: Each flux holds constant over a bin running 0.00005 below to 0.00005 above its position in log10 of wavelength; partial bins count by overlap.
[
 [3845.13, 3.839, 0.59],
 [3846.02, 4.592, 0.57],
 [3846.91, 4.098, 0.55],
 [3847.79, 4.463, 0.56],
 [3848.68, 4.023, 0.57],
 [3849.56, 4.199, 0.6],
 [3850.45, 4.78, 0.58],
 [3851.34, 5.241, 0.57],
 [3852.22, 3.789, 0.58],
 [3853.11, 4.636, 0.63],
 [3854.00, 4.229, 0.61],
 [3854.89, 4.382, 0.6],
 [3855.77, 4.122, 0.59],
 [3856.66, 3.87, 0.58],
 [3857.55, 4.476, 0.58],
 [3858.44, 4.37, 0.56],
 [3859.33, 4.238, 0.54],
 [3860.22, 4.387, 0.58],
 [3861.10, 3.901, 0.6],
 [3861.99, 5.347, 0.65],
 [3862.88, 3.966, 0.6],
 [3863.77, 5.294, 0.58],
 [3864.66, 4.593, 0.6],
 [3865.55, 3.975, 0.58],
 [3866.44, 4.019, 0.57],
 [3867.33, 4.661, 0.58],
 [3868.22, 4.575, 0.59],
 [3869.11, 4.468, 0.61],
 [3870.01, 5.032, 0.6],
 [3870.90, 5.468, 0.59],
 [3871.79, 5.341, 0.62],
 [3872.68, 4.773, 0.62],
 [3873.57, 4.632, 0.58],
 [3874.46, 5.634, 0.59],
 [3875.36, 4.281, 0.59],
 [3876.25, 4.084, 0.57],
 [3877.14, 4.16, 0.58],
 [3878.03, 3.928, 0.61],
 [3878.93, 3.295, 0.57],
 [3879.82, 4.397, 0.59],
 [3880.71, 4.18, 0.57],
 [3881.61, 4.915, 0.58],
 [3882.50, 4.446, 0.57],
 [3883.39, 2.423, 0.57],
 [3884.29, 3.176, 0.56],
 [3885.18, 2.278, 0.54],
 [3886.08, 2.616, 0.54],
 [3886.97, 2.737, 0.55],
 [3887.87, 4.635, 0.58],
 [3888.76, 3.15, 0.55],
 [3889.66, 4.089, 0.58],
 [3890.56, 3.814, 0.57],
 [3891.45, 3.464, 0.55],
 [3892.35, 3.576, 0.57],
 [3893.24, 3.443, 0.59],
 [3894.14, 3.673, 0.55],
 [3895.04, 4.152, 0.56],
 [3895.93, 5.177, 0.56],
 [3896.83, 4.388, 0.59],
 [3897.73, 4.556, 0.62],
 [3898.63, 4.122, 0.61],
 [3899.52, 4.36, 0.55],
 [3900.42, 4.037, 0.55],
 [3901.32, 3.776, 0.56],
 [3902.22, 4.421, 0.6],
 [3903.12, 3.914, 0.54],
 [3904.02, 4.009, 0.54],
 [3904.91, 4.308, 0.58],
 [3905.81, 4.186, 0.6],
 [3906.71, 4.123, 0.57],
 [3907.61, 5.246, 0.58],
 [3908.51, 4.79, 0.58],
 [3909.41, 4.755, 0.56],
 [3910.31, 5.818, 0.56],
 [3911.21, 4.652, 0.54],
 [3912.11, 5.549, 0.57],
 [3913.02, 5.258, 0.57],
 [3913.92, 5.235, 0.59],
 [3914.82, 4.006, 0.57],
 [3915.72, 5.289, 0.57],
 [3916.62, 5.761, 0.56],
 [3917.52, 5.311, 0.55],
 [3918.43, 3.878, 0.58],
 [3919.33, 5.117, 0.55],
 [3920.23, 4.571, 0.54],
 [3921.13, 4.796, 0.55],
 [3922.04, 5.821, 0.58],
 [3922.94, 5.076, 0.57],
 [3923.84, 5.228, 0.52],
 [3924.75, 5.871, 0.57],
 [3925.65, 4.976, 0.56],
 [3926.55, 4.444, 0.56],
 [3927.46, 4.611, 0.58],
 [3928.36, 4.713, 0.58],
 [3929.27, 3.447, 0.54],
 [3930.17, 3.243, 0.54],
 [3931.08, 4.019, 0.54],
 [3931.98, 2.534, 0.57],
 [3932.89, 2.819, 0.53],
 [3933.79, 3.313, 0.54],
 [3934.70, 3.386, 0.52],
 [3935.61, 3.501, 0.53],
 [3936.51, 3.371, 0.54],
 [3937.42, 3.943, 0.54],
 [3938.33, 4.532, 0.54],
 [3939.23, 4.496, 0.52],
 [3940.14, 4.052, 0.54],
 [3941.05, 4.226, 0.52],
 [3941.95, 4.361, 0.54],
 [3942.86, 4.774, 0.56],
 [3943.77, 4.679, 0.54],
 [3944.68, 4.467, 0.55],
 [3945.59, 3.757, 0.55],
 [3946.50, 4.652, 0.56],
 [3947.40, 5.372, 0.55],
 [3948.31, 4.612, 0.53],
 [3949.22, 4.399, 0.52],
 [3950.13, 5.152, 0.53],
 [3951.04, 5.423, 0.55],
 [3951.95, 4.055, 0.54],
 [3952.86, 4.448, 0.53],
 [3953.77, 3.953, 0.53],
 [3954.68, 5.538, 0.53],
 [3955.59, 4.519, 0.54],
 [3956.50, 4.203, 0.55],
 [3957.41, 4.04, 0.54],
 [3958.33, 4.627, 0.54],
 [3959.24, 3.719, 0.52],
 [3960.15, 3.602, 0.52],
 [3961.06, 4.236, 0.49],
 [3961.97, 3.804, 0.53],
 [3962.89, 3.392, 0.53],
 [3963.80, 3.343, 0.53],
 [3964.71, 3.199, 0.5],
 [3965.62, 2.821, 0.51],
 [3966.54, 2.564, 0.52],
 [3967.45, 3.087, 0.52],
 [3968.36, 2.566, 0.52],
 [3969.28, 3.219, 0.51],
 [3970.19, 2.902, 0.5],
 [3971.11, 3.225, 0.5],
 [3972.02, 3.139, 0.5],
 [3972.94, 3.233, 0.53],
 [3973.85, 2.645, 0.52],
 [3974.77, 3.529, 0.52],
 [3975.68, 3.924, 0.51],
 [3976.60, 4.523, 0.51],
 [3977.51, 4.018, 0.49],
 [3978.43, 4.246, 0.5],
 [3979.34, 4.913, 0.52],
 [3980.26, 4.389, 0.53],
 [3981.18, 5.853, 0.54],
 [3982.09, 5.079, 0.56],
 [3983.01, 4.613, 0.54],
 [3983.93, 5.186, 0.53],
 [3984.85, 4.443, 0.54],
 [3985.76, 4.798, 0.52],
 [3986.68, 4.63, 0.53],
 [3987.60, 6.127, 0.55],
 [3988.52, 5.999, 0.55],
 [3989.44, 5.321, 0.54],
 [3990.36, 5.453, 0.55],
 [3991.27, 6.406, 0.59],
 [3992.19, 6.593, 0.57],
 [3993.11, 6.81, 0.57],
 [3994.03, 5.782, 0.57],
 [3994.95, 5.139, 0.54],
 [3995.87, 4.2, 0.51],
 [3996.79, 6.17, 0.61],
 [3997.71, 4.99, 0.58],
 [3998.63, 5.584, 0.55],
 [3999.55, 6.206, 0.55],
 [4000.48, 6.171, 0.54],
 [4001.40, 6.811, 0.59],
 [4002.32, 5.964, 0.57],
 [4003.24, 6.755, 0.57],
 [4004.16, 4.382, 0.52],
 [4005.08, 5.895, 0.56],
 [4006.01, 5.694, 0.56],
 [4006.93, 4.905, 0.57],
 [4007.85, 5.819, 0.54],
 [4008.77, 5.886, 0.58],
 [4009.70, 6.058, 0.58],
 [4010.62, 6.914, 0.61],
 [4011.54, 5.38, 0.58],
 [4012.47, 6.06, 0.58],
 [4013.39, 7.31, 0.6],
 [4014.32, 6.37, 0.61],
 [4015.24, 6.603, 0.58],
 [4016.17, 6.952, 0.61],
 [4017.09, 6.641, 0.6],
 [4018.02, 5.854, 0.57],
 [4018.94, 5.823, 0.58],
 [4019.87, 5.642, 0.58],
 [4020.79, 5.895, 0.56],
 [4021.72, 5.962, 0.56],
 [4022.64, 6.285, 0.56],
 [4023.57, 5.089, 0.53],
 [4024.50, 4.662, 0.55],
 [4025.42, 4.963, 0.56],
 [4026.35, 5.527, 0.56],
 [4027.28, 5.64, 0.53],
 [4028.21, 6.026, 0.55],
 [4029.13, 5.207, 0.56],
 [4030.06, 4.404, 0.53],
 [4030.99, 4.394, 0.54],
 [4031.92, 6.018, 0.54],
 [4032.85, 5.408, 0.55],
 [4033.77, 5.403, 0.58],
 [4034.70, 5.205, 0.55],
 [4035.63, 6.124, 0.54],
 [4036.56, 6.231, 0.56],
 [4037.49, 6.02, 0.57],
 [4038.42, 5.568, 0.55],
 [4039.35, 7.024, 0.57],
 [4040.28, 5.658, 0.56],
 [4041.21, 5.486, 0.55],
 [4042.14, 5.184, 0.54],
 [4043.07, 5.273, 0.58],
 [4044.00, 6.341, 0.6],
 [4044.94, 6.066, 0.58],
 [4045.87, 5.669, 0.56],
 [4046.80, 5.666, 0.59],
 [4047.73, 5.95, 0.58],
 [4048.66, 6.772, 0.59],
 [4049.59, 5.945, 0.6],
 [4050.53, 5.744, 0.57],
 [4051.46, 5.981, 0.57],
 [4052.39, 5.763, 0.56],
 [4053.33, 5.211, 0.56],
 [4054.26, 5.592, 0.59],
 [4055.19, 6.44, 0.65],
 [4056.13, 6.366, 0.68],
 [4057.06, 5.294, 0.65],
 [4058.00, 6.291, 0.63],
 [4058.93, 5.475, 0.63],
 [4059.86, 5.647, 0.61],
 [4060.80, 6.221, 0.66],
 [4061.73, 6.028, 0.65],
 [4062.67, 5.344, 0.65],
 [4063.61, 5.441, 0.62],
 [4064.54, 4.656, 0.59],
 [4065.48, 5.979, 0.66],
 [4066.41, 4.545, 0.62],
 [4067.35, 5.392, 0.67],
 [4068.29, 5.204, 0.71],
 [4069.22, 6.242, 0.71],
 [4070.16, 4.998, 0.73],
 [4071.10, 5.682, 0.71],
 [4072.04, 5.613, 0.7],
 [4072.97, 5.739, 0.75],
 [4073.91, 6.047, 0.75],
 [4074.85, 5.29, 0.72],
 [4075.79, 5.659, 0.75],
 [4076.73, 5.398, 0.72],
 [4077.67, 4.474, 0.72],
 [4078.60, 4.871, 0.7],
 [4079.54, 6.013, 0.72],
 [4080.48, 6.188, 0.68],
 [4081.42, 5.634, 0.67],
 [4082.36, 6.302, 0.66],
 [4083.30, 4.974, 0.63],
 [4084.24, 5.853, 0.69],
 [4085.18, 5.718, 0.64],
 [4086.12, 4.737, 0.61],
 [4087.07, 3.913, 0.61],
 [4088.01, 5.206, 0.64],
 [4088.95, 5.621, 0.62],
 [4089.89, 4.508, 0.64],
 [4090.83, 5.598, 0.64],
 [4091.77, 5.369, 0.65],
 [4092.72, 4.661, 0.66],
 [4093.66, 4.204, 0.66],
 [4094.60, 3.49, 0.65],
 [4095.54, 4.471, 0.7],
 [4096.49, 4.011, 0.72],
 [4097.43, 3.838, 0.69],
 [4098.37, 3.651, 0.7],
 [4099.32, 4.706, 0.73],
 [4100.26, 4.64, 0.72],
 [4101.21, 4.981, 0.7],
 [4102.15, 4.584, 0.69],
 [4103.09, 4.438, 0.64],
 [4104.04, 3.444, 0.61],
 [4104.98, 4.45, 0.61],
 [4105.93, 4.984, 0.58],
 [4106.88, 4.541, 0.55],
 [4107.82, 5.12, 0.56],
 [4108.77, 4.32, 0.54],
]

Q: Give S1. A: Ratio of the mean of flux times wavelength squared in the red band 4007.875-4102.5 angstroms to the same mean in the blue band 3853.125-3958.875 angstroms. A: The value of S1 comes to 1.37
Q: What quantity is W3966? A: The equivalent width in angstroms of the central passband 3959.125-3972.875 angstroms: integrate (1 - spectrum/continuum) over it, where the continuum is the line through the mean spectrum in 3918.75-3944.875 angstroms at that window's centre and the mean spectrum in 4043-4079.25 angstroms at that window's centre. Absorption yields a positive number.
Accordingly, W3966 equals 4.1 angstroms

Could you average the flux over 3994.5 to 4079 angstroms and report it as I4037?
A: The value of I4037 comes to 5.71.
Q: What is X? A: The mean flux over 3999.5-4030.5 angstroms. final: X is 5.87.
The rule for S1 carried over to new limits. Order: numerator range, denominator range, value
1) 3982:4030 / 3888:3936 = 1.38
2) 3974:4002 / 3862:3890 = 1.33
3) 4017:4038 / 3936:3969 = 1.41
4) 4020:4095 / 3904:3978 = 1.39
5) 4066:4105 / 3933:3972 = 1.35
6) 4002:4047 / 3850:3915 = 1.44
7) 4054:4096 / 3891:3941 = 1.33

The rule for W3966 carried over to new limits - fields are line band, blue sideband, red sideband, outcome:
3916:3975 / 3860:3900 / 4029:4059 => 8.29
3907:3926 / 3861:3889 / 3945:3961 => -3.23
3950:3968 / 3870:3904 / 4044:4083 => 2.88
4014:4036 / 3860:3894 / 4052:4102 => -3.10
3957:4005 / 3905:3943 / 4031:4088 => 3.83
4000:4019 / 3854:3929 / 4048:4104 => -4.36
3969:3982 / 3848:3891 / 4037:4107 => 2.51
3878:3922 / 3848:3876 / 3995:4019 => 5.92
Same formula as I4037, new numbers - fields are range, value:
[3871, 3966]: 4.27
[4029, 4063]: 5.75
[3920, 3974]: 4.05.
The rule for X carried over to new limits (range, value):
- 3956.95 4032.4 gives 5.03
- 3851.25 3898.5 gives 4.19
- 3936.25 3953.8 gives 4.46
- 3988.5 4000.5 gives 5.75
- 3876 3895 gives 3.65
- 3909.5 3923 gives 5.07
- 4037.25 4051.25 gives 5.89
